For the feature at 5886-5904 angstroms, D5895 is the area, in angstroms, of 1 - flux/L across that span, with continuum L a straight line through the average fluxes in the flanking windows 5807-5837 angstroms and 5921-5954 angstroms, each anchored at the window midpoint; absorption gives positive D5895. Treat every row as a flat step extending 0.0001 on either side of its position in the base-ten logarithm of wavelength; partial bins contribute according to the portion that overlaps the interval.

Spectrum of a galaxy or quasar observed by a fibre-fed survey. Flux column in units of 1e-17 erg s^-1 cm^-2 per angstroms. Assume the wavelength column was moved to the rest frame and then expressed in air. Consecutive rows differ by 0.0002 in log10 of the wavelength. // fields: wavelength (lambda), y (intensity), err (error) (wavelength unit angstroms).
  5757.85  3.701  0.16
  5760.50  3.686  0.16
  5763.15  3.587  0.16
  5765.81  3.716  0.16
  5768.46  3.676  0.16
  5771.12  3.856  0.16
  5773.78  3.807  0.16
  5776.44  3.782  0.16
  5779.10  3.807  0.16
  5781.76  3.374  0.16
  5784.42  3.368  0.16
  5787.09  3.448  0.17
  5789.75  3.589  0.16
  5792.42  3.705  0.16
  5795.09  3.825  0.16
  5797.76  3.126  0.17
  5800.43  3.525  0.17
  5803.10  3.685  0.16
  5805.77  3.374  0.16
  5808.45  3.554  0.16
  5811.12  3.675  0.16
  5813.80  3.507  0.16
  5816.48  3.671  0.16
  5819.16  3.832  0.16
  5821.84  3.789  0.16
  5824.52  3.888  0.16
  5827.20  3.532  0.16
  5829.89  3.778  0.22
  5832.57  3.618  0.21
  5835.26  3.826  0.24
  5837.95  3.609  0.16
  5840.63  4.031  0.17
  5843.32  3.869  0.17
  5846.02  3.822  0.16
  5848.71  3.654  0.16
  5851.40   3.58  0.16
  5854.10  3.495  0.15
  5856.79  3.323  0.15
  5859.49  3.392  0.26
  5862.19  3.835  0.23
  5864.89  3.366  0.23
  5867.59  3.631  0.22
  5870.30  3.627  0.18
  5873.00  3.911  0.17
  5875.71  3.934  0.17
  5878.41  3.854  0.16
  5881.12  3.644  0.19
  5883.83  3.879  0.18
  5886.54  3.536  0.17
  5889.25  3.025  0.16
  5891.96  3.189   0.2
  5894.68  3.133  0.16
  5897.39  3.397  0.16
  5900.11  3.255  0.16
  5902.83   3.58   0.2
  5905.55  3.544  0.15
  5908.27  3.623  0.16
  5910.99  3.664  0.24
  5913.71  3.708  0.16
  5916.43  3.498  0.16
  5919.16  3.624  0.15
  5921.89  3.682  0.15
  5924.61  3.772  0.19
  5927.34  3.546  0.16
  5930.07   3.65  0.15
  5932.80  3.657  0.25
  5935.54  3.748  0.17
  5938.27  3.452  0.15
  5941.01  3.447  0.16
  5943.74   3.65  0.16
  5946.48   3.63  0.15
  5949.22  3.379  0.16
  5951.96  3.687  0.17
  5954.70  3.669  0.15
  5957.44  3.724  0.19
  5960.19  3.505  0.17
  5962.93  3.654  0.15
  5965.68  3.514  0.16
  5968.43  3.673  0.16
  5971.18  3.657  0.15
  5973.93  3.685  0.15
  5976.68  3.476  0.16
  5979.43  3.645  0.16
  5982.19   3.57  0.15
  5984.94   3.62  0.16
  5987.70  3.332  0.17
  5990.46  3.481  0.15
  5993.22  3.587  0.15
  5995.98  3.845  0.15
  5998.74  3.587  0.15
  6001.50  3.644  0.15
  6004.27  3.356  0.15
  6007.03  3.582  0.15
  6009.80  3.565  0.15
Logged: 1.74 angstroms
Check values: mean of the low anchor 3.69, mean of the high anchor 3.61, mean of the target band 3.29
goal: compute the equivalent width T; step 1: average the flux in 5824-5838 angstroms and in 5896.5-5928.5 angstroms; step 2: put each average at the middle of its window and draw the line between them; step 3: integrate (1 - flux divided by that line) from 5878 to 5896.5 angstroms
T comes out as 0.9 angstroms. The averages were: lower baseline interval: 3.71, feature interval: 3.44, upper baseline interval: 3.58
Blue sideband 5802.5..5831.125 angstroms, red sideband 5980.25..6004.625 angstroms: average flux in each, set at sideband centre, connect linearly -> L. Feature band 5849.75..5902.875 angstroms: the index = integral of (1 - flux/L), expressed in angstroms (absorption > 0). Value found 1.5 angstroms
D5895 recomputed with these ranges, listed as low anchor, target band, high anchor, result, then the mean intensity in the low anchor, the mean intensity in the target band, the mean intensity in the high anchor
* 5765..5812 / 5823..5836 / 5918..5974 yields -0.4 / 3.6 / 3.72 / 3.62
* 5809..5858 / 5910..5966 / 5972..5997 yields 0.0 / 3.69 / 3.61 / 3.58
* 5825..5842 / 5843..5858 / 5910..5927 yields 0.5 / 3.74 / 3.61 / 3.65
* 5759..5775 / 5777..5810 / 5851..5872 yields 1.2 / 3.72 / 3.54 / 3.53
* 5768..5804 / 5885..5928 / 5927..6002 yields 1.4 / 3.61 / 3.49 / 3.6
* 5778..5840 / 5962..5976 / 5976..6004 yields -0.2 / 3.62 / 3.63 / 3.57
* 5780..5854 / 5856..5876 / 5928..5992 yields 0.0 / 3.64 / 3.62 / 3.59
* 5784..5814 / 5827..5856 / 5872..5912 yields -1.4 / 3.54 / 3.71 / 3.54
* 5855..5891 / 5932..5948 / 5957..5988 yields 0.0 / 3.61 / 3.59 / 3.59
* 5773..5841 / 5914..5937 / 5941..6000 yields -0.3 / 3.64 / 3.65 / 3.6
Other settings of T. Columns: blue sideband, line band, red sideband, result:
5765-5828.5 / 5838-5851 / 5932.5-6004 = -0.7 angstroms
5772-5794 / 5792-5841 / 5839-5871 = -0.4 angstroms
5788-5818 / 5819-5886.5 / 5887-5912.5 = -4.5 angstroms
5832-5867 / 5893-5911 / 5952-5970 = 1.0 angstroms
